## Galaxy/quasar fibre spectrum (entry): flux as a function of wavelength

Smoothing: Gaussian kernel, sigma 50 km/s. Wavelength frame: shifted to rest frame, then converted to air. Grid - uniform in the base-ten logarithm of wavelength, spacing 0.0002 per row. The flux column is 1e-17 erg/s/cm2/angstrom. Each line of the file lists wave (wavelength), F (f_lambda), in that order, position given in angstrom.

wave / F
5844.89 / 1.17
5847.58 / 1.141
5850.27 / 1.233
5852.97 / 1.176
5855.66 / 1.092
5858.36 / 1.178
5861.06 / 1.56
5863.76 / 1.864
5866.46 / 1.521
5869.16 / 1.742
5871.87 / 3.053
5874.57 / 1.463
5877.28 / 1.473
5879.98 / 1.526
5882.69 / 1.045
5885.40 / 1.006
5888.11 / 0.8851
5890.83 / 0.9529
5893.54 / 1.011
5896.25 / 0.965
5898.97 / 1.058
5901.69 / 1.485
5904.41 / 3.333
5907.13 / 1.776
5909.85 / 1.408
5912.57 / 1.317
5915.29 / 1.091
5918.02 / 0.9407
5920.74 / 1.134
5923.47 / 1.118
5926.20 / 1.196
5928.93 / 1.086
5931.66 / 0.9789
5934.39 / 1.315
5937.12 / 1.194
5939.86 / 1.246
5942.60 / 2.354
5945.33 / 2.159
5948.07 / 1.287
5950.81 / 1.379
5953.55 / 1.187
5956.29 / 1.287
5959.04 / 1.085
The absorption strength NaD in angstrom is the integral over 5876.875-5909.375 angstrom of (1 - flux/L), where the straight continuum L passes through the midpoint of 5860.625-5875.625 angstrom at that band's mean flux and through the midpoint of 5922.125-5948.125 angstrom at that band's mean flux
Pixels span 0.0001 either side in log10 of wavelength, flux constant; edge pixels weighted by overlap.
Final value 6.1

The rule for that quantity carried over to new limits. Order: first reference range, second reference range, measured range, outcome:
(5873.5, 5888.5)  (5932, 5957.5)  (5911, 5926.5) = 2.79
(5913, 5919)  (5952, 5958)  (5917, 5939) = -0.15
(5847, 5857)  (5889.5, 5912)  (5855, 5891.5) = -4.93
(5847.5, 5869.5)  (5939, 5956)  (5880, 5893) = 3.76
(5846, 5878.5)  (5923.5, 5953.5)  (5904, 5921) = -0.62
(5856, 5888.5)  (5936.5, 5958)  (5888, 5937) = 7.55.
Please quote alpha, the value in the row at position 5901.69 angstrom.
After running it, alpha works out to 1.485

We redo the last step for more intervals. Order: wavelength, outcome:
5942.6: 2.354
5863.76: 1.864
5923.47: 1.118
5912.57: 1.317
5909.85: 1.408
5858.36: 1.178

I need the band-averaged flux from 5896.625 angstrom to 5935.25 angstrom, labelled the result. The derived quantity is 1.36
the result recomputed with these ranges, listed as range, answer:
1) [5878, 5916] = 1.35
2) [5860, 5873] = 1.94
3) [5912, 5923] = 1.11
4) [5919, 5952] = 1.37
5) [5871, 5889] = 1.47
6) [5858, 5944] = 1.42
